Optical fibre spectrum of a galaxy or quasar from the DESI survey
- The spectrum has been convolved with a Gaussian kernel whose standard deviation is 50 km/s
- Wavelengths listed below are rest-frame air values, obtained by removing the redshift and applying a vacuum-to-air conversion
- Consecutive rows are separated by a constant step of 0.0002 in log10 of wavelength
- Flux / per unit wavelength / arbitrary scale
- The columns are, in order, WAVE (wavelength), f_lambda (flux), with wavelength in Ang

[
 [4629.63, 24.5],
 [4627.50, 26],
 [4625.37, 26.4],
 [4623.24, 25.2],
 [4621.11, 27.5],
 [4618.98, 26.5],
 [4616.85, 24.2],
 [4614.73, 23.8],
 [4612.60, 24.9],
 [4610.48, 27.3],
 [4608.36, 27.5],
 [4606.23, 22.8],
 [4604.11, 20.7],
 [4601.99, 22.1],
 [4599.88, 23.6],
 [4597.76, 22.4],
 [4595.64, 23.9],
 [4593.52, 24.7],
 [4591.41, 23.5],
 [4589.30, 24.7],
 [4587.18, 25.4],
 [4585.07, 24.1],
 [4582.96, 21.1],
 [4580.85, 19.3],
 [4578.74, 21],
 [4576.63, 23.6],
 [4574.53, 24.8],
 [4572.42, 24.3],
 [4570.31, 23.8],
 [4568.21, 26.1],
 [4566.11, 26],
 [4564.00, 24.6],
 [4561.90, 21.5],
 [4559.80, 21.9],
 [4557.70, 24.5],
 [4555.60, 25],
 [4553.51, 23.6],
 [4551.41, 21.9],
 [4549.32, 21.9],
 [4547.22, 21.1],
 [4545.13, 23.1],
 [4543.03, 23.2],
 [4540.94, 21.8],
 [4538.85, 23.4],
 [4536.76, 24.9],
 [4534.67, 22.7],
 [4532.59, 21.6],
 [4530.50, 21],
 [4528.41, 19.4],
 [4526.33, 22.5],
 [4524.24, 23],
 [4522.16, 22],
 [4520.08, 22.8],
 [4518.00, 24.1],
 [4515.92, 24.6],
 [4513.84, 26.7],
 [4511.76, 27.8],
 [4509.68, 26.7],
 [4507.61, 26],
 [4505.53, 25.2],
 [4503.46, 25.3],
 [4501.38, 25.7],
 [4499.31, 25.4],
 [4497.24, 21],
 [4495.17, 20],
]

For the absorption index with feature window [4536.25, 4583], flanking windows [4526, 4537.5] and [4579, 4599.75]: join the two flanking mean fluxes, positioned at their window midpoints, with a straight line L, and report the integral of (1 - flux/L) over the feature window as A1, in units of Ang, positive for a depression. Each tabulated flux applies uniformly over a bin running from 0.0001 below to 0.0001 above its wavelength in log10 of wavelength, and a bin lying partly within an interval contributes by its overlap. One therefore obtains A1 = -1.4 Ang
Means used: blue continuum 21.9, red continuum 23.2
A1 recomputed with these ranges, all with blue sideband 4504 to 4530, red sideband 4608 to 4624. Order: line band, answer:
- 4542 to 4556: 1.12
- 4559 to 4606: 3.59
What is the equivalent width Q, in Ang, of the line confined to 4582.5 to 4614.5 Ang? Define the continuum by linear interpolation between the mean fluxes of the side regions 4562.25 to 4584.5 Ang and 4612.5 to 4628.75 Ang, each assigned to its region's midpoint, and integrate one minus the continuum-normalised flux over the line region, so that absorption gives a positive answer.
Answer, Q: 0.8 Ang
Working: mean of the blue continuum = 23.4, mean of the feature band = 24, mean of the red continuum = 25.6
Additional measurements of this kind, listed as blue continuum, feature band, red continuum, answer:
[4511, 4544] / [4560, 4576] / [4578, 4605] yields -0.92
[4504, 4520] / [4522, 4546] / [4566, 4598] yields 2.52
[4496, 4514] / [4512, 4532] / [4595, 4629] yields 1.77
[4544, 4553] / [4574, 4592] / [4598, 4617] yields 0.18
